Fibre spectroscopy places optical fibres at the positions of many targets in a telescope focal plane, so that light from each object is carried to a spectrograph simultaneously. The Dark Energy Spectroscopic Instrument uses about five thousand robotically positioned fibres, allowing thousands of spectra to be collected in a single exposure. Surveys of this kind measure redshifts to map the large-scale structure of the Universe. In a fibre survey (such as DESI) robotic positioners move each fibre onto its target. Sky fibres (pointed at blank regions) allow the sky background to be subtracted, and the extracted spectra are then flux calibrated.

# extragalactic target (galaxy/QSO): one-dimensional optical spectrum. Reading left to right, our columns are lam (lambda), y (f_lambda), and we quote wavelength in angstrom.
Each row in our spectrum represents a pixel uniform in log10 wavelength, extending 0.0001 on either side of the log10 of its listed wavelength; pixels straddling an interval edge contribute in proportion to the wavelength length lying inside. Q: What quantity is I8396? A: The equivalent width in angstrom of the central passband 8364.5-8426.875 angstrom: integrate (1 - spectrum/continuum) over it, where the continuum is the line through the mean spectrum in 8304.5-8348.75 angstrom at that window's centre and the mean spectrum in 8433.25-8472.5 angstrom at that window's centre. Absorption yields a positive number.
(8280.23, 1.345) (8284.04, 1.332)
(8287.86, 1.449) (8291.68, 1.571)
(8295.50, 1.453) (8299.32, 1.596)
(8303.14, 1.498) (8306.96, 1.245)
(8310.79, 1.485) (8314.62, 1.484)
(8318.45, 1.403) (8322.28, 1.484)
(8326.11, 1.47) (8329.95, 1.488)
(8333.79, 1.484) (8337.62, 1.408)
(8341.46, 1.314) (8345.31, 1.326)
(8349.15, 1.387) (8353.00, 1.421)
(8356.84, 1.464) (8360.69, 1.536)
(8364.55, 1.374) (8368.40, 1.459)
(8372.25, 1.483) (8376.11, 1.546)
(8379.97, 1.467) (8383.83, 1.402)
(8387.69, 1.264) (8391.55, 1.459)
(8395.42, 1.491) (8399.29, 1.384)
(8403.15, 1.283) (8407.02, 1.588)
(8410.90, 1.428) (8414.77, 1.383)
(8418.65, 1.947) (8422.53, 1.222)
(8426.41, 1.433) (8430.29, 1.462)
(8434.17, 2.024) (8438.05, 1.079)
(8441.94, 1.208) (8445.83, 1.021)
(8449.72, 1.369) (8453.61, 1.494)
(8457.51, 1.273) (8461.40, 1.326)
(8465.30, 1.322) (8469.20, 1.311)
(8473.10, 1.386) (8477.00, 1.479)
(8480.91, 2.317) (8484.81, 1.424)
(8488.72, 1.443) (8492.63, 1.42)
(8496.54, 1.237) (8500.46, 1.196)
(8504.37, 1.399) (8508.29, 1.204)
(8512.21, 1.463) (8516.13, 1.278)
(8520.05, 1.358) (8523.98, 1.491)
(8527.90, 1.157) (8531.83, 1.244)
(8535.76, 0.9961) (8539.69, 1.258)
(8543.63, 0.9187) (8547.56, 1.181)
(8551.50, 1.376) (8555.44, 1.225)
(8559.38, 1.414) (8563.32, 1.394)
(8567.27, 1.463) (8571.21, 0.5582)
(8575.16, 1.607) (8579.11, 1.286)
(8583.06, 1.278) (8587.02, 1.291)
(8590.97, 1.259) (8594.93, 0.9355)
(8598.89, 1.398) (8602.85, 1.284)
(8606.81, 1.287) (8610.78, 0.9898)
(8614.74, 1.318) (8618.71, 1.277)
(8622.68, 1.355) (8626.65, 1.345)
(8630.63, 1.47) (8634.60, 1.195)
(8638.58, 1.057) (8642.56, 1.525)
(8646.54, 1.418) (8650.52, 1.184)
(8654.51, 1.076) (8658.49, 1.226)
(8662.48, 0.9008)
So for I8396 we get -3.8 angstrom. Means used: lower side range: 1.42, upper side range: 1.33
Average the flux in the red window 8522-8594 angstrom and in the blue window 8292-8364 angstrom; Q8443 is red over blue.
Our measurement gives 0.86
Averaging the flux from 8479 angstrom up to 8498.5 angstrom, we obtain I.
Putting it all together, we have 1.57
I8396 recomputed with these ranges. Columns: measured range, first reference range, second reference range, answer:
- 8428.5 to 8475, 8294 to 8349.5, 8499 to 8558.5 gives -1.2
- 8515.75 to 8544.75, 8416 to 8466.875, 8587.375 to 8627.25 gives 2.2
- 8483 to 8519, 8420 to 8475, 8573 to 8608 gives -0.2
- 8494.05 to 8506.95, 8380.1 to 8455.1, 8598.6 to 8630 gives 0.8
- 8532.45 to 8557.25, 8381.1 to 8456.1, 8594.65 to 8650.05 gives 3.2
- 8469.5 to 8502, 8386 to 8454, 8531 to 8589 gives -3.7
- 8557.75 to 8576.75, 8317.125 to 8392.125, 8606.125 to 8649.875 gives 0.6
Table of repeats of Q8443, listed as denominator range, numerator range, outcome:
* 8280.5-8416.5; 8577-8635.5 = 0.88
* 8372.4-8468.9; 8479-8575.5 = 0.93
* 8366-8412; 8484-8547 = 0.89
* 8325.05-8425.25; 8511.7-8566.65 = 0.88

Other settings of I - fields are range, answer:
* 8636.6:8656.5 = 1.25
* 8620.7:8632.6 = 1.39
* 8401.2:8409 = 1.44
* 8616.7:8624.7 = 1.32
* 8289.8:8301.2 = 1.54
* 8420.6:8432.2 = 1.37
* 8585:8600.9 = 1.22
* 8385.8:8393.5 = 1.36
